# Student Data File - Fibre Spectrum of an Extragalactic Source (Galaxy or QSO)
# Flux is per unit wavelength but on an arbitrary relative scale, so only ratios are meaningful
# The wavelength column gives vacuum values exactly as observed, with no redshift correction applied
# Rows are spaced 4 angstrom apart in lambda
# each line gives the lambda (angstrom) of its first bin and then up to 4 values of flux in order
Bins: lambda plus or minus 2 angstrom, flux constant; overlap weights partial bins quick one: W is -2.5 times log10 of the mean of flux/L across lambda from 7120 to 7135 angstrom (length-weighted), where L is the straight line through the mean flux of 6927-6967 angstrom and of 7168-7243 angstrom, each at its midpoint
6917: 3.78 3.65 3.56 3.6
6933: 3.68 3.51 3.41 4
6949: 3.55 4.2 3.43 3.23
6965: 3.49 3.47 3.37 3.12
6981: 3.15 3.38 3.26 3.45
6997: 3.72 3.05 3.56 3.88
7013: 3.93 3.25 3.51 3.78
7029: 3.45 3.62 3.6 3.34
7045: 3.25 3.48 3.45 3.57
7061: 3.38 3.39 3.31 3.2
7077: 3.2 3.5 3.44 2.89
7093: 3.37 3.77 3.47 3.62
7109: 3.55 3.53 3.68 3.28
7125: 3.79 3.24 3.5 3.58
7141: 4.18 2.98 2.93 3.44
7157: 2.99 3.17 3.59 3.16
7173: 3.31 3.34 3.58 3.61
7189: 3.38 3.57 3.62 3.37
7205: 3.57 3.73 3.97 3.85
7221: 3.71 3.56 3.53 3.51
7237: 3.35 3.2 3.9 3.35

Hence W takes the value 0.03 mag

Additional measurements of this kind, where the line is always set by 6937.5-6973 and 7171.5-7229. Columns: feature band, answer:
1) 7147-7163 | 0.146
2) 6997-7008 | 0.046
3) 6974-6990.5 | 0.110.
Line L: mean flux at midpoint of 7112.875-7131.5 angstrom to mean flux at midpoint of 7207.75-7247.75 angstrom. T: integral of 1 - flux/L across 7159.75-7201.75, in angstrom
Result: 1.6 angstrom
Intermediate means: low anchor 3.5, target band 3.43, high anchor 3.62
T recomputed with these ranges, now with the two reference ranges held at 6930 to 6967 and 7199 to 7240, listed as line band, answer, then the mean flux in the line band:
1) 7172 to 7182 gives 0.6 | 3.4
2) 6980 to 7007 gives 1.8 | 3.38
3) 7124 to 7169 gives 2.8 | 3.38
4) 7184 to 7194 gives 0.3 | 3.51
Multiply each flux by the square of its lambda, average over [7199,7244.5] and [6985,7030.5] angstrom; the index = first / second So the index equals 1.08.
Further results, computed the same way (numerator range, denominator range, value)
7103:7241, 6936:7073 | 1.05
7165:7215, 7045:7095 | 1.09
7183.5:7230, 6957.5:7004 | 1.16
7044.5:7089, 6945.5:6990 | 1.00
